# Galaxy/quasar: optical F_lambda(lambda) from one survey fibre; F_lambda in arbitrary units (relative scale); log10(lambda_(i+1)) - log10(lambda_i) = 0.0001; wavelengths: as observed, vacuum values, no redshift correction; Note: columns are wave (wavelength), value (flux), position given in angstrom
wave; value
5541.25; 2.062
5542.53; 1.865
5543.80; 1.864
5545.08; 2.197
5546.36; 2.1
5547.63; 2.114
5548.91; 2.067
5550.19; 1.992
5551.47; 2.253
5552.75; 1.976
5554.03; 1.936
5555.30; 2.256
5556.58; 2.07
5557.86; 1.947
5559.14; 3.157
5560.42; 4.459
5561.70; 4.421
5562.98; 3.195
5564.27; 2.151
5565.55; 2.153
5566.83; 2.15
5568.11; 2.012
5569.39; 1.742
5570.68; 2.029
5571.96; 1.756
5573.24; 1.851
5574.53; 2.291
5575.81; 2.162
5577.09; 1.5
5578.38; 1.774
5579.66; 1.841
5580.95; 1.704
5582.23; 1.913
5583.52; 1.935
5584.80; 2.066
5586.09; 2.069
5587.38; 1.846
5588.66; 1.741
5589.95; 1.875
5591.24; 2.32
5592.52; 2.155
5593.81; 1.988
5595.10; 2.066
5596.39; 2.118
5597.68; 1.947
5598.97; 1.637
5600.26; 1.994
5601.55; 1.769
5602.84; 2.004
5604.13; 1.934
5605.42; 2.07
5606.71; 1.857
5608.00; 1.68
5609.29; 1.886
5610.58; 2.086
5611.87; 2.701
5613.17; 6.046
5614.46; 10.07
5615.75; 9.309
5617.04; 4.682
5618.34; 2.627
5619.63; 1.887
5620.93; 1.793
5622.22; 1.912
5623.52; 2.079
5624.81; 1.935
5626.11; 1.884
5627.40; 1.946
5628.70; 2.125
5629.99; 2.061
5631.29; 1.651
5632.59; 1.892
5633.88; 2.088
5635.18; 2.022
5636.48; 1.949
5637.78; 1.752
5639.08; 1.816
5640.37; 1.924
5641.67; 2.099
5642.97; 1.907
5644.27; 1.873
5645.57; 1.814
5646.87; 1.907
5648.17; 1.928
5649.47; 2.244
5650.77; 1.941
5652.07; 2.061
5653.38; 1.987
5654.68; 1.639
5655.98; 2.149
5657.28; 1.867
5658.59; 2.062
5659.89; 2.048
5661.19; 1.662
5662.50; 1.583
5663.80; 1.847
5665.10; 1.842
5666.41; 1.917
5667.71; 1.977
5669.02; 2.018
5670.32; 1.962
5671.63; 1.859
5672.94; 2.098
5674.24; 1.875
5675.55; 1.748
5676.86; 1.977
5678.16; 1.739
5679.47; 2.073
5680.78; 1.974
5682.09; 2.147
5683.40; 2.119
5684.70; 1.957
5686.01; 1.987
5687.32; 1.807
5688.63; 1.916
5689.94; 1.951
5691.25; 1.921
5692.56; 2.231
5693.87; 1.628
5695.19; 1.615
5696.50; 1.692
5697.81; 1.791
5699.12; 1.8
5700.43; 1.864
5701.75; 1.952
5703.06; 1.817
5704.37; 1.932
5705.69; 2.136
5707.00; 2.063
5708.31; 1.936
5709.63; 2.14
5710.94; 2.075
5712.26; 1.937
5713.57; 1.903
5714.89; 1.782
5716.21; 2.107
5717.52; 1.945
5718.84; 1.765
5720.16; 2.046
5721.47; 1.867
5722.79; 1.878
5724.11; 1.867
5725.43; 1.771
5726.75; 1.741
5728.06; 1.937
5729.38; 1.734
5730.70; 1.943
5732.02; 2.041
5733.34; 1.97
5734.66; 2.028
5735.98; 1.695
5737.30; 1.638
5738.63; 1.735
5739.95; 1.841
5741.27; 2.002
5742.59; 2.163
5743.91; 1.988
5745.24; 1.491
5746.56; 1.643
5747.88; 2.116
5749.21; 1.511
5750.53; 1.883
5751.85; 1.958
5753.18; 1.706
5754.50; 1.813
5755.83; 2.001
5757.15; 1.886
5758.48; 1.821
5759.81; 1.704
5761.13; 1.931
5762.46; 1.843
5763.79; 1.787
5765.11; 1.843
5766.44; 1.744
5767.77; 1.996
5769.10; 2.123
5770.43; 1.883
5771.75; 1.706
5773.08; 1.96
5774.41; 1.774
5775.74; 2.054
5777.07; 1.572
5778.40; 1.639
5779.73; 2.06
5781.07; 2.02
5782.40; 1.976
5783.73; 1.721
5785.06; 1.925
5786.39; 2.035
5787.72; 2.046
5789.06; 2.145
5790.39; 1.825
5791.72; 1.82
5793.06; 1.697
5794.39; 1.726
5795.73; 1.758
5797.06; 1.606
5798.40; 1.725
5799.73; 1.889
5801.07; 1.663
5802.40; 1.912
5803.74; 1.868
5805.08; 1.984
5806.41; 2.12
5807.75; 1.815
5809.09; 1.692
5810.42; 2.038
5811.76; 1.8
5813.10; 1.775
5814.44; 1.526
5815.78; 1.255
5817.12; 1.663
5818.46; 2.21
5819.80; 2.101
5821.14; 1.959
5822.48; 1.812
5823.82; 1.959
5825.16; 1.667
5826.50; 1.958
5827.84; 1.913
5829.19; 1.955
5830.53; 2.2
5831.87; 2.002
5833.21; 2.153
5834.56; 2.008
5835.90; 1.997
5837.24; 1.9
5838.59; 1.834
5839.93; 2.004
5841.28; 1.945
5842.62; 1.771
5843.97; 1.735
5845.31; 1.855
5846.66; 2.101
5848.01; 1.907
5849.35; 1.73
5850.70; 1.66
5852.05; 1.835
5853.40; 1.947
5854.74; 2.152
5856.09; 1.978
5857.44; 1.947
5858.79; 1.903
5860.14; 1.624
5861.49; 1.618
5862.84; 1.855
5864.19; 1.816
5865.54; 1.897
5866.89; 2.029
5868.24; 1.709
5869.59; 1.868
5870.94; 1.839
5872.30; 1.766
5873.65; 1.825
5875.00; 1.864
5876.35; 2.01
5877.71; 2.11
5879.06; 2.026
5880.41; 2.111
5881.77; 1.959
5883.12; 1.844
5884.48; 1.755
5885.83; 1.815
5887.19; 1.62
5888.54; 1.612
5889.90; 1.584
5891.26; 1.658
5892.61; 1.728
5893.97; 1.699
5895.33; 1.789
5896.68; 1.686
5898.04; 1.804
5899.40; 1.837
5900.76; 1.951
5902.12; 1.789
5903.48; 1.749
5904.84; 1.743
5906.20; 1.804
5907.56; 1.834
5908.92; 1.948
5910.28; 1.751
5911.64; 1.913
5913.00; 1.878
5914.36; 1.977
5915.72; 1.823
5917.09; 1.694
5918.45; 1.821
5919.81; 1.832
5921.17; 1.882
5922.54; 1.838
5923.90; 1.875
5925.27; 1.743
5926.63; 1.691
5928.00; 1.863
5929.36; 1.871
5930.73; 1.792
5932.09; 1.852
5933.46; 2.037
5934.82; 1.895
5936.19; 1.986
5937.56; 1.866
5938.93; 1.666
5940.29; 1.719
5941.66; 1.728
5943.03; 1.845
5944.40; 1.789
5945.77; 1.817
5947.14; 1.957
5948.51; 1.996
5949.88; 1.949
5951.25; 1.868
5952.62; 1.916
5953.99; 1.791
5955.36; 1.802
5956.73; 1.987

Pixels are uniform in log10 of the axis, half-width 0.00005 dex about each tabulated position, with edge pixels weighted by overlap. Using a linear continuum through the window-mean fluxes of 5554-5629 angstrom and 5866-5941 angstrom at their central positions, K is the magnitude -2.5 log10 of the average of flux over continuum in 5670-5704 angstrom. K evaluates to 0.200 mag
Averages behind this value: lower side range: 2.49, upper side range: 1.83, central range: 1.9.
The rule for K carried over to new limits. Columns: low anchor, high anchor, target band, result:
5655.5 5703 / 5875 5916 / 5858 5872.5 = 0.02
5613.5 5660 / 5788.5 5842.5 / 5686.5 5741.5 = 0.18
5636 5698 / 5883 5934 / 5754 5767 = 0.02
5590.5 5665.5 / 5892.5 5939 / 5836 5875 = 0.04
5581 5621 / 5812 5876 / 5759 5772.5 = 0.16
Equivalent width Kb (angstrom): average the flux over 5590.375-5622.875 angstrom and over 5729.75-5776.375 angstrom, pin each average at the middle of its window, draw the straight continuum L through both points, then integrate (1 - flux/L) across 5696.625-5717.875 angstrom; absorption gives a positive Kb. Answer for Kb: 2.35 angstrom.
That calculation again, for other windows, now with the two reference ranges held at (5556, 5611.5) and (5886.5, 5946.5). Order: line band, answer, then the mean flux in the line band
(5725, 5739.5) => 1.0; 1.84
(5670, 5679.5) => 0.6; 1.9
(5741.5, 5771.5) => 1.6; 1.86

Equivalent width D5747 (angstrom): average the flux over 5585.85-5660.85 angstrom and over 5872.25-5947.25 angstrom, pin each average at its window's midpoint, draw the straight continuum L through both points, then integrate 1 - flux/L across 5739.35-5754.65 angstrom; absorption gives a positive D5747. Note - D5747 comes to 2.0 angstrom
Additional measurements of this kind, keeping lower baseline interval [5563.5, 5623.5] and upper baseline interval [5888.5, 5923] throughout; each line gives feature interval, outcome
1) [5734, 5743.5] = 1.21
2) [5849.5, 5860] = 0.06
